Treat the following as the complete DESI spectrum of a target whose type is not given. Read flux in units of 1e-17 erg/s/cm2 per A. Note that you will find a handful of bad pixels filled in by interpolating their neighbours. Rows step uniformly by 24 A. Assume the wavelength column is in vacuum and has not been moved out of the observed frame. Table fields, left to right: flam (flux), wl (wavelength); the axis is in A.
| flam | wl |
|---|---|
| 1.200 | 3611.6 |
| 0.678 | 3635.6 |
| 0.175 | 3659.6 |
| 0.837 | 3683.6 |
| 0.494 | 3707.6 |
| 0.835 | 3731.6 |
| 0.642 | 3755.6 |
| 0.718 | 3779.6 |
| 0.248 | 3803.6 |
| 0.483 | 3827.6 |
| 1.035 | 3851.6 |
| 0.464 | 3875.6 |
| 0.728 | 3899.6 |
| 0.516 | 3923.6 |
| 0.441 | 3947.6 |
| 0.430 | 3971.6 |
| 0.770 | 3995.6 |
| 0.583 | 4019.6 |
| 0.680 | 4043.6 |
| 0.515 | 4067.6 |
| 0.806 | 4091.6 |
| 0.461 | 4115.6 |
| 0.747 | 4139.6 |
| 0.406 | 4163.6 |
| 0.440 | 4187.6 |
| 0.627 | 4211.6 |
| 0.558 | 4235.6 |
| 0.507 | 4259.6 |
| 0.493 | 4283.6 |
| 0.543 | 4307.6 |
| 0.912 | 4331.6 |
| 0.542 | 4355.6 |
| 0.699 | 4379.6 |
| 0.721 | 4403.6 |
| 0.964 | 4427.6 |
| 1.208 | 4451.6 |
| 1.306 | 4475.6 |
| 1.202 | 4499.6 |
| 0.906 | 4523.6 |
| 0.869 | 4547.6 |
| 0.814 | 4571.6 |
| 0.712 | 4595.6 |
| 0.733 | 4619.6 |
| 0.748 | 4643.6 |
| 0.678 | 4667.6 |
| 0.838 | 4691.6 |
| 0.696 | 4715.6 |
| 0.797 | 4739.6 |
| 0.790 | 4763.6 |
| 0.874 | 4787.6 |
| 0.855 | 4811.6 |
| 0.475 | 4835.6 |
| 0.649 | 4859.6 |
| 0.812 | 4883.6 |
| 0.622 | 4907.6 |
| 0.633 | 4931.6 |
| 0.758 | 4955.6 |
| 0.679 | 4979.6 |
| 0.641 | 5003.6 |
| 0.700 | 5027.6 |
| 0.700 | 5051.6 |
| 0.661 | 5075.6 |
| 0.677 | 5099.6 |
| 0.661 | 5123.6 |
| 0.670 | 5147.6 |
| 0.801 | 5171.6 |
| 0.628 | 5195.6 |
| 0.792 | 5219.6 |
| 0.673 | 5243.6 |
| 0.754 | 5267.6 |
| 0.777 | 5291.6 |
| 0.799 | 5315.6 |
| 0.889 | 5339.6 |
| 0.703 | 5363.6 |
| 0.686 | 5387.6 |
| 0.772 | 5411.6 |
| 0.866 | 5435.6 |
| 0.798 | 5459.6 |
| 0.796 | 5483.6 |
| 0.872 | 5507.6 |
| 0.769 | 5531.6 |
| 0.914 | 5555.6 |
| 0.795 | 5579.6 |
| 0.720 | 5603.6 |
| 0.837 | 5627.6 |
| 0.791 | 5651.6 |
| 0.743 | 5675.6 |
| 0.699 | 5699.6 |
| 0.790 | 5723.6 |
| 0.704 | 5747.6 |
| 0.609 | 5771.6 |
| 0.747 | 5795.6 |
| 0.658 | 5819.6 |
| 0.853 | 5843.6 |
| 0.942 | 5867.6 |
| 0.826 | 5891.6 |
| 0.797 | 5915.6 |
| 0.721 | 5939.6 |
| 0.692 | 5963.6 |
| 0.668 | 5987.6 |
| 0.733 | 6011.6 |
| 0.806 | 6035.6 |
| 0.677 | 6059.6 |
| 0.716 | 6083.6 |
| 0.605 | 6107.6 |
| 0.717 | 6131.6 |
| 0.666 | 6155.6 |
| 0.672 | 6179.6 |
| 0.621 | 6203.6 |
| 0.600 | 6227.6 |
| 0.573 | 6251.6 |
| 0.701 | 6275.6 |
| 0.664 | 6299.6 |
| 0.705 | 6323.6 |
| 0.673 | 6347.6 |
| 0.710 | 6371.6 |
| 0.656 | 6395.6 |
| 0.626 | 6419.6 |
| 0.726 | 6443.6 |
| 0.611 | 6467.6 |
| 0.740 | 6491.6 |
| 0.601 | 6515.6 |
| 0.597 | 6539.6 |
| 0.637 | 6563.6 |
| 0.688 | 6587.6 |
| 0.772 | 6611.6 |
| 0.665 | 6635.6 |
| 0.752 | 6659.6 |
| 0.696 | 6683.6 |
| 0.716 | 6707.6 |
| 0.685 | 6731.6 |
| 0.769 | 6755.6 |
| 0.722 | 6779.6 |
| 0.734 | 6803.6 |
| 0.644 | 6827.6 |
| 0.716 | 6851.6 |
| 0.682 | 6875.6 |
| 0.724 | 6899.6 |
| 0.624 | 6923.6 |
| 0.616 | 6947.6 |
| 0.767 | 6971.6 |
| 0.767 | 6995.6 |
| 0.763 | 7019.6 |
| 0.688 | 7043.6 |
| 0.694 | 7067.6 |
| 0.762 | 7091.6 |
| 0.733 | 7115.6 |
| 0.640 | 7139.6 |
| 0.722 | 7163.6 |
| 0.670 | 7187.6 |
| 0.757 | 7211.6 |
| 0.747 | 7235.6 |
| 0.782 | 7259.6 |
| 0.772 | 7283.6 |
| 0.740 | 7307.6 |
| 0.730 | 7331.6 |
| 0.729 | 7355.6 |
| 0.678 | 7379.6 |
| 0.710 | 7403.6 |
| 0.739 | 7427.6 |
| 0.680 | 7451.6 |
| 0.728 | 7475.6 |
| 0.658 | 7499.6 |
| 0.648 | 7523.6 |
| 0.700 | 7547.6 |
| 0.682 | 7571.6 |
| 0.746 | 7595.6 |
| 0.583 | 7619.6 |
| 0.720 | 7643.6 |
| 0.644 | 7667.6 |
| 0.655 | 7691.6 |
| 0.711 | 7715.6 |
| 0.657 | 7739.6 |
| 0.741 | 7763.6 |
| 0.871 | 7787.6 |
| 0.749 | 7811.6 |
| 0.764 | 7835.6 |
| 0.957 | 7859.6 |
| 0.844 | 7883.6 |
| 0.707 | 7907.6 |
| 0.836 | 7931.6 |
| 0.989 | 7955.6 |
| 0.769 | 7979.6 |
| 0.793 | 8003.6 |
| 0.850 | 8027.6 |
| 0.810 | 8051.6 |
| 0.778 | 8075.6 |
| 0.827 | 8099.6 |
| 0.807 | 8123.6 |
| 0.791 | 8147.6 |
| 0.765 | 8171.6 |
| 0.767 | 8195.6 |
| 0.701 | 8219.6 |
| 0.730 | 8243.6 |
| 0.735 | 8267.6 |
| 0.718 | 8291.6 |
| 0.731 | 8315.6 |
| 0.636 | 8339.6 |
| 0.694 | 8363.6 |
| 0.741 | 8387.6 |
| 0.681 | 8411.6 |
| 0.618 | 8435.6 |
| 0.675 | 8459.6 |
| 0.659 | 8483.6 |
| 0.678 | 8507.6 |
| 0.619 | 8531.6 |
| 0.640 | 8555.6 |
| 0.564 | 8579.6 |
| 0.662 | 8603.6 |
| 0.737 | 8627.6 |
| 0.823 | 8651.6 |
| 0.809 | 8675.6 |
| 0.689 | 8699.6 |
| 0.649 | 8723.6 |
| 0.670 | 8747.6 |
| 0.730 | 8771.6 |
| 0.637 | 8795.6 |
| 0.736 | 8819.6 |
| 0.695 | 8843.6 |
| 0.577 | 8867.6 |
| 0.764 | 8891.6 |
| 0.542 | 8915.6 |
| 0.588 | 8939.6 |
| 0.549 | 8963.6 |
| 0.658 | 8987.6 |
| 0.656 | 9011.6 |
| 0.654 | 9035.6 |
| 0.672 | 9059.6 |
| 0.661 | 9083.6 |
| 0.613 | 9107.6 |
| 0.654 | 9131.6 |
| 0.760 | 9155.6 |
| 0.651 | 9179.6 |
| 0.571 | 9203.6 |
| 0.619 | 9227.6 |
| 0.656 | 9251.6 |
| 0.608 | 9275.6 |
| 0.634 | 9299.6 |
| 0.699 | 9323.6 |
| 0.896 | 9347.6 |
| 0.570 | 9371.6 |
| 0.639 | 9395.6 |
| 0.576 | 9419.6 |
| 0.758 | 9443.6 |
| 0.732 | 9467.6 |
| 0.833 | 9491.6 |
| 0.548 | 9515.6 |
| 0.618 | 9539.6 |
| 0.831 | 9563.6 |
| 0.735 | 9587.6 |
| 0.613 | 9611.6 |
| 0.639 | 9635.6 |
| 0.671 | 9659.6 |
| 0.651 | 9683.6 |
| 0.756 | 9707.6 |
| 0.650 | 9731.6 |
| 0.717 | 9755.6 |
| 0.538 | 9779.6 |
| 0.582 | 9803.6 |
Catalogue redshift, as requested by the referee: 0.197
